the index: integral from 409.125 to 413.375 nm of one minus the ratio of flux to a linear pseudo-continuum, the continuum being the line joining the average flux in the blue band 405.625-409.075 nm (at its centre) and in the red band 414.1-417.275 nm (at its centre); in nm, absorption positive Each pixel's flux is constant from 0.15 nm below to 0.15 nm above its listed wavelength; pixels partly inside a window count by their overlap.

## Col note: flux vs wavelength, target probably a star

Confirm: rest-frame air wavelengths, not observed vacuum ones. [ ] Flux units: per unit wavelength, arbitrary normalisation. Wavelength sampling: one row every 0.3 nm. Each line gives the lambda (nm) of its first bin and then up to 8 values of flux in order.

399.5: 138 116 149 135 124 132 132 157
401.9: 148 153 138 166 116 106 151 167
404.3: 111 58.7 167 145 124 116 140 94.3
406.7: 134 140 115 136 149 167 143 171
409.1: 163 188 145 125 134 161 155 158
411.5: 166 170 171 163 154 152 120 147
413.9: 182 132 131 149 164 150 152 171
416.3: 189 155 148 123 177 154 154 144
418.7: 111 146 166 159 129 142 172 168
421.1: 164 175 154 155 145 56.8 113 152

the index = -0.32 nm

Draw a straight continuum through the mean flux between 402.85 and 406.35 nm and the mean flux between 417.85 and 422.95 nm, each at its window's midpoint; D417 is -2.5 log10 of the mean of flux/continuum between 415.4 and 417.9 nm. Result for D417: -0.13 mag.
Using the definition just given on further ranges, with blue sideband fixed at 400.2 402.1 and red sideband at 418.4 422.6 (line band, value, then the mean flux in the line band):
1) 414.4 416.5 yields -0.087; 159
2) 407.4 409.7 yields -0.108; 158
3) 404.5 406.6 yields 0.153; 123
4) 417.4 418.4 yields -0.075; 158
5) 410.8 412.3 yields -0.141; 164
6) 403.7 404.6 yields 0.102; 128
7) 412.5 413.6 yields 0.011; 144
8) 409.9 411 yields -0.003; 144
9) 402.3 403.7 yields 0.042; 134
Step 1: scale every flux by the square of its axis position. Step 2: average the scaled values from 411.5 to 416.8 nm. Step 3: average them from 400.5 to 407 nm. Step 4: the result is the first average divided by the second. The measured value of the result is 1.24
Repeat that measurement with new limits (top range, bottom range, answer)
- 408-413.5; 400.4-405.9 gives 1.21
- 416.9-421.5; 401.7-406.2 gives 1.22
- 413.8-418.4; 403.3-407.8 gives 1.28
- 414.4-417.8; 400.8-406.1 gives 1.23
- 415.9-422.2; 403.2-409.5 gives 1.20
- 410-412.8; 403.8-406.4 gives 1.28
